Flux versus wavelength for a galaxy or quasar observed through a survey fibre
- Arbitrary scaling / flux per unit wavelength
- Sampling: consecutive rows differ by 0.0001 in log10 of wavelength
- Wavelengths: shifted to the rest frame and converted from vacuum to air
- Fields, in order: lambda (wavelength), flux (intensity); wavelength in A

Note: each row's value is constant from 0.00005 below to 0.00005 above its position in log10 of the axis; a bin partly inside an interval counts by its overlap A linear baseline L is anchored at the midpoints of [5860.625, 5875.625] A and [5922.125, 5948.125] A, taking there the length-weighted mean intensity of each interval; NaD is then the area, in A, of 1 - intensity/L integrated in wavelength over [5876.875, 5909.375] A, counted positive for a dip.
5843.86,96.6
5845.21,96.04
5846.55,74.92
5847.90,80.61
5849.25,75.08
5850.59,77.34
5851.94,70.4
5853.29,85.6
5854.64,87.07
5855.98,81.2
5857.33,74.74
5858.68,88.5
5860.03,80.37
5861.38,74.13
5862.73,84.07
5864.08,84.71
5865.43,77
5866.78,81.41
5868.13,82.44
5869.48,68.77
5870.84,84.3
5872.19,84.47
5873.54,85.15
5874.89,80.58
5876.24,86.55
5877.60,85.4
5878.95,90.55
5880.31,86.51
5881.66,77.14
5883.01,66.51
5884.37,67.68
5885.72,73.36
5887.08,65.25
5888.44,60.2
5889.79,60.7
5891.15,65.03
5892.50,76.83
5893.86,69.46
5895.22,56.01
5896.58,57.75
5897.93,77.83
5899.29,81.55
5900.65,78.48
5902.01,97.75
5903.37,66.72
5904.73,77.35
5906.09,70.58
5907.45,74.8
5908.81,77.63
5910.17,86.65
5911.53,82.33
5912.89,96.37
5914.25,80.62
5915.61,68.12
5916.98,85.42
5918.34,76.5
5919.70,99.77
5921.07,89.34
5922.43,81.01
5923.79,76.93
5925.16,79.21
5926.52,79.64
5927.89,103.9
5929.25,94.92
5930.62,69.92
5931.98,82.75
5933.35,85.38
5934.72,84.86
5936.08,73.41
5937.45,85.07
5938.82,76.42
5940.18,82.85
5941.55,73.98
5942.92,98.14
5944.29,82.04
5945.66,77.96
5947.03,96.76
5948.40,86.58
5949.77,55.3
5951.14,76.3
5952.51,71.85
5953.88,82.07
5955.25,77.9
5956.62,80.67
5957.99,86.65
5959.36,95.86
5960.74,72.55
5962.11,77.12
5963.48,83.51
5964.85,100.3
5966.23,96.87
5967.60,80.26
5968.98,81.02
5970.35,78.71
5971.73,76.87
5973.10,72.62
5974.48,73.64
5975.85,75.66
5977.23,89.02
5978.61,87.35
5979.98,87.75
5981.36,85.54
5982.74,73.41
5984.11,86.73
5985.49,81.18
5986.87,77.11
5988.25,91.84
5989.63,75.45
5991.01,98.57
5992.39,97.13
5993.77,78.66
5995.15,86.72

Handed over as 3.3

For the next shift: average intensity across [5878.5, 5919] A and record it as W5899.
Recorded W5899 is 75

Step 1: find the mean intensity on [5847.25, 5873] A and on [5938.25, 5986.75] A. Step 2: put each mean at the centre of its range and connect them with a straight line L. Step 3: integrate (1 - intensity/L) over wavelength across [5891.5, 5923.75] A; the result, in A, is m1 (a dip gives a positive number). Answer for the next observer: 1.0 A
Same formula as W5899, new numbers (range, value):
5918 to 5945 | 83.9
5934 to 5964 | 80.8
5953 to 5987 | 82.5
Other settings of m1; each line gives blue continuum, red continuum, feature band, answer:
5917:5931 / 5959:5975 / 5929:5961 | 1.0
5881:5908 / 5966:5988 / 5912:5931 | -2.6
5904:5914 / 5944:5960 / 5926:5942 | -0.4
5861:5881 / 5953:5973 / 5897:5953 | 1.0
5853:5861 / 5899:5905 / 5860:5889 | 1.1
